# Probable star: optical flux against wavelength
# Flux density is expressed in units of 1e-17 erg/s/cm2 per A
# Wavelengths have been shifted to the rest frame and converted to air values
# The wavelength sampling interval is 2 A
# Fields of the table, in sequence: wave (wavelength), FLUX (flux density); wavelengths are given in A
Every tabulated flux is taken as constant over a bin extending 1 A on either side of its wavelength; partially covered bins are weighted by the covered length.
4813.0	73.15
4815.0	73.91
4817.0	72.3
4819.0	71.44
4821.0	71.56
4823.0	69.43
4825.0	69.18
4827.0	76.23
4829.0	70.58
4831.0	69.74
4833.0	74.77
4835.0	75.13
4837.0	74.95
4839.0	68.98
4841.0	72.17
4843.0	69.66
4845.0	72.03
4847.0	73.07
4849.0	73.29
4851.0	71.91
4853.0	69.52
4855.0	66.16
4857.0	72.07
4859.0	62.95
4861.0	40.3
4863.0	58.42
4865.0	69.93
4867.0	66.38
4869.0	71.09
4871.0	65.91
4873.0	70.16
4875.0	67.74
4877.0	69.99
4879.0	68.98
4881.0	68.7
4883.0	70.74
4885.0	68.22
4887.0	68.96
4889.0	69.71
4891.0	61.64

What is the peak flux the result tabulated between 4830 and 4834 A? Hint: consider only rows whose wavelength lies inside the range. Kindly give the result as 74.77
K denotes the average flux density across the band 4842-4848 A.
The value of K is 71.6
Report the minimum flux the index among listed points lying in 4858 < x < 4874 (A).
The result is 40.3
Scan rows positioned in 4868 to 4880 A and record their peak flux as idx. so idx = 71.09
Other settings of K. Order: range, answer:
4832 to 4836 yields 74.9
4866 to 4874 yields 68.4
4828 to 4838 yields 73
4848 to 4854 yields 71.6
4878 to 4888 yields 69.1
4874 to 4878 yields 68.9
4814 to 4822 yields 72.3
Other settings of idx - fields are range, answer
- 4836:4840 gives 74.95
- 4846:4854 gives 73.29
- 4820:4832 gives 76.23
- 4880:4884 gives 70.74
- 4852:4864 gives 72.07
